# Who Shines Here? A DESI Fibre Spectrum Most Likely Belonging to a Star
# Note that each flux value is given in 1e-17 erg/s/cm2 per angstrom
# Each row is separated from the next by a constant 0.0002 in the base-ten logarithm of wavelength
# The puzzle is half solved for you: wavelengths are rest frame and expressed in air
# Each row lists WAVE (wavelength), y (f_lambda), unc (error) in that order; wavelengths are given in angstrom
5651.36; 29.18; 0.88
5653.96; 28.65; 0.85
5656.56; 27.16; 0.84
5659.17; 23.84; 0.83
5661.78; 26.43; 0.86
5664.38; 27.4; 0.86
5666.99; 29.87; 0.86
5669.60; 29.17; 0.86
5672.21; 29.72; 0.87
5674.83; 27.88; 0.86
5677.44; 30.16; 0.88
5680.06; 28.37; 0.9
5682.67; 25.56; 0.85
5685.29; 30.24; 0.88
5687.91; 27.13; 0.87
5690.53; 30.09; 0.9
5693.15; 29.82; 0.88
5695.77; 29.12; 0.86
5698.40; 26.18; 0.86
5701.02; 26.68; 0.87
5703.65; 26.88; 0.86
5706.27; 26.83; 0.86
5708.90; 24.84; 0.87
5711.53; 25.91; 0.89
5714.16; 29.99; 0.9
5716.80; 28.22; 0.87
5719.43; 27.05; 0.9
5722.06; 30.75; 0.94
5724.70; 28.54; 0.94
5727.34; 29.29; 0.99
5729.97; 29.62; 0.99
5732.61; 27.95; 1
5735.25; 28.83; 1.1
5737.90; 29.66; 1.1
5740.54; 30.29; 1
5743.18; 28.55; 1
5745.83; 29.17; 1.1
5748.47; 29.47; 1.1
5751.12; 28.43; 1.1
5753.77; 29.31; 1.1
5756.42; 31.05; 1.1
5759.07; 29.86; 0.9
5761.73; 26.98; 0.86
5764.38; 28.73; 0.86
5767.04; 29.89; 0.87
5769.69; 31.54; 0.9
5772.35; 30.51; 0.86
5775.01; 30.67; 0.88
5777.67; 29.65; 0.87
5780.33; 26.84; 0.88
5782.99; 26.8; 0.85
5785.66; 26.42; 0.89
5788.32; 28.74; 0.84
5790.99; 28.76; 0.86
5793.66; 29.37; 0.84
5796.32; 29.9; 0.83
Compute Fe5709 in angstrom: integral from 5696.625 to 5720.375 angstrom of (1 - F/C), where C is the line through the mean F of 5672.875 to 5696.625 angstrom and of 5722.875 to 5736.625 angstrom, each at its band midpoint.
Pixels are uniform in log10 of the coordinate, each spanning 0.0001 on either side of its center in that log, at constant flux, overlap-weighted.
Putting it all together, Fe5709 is 1.5 angstrom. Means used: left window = 28.7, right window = 28.9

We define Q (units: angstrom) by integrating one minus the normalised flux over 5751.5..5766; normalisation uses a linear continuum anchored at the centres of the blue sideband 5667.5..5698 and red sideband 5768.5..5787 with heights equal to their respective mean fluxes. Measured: -0.1 angstrom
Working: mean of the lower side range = 28.8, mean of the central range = 29.1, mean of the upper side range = 28.9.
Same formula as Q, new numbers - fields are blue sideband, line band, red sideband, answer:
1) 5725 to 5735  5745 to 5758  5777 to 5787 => -0.6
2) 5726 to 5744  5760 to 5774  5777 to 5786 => -0.8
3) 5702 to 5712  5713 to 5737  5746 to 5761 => -1.3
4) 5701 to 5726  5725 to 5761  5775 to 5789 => -2.0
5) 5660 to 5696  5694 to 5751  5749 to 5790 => 1.0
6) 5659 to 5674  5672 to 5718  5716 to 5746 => 0.8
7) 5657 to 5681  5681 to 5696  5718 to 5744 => -0.1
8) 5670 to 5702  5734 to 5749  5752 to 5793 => -0.3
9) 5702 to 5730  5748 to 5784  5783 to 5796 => -1.4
